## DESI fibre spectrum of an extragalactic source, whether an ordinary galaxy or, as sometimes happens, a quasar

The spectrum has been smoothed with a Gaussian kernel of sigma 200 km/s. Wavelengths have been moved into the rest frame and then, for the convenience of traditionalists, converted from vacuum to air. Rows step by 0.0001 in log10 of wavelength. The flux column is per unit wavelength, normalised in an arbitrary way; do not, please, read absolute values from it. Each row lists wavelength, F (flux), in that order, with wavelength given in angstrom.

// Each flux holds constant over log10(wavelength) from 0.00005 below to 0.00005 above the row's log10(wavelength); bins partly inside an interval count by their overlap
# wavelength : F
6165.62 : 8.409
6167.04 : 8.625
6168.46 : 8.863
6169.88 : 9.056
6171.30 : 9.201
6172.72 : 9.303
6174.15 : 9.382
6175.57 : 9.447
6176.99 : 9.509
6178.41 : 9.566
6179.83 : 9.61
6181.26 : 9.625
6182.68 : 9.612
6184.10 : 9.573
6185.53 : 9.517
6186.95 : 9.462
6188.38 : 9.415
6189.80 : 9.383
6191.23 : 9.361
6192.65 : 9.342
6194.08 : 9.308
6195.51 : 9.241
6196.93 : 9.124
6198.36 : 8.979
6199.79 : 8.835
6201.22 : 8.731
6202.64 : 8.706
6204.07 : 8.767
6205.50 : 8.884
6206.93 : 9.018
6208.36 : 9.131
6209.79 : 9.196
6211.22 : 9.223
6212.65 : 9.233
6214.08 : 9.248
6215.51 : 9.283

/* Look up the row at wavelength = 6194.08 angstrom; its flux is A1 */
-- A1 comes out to 9.308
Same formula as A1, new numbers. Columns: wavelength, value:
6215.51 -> 9.283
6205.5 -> 8.884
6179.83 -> 9.61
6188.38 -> 9.415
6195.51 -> 9.241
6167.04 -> 8.625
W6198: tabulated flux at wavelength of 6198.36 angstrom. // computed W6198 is 8.979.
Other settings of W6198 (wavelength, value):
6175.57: 9.447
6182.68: 9.612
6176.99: 9.509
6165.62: 8.409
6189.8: 9.383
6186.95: 9.462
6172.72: 9.303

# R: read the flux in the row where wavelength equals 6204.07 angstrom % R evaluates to 8.767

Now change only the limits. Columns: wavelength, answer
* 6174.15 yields 9.382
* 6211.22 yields 9.223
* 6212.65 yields 9.233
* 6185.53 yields 9.517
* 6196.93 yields 9.124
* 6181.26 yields 9.625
